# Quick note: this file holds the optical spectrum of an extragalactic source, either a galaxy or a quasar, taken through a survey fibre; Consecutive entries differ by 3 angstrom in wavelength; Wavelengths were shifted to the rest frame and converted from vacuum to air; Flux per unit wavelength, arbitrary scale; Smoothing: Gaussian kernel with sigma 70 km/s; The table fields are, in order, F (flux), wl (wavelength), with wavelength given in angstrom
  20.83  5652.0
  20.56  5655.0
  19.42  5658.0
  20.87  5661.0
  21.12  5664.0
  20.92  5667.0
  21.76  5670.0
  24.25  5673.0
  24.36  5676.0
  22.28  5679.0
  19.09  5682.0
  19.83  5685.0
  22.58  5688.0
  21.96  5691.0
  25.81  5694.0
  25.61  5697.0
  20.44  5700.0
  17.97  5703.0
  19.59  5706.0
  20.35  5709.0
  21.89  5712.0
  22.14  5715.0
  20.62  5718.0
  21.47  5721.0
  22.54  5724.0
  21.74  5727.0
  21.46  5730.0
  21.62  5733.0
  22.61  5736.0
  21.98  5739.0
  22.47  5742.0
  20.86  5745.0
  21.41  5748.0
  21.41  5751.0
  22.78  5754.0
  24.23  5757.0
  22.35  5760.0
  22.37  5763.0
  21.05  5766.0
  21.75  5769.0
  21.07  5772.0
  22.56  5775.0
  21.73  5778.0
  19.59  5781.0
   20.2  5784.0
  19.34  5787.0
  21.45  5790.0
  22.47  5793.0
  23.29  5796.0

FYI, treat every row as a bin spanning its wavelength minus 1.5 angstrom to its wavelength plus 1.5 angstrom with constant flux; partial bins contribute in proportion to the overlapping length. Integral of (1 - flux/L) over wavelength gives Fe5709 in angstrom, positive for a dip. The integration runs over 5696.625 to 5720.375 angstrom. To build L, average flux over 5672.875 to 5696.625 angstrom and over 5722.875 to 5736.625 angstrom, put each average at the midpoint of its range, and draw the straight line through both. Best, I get 1.5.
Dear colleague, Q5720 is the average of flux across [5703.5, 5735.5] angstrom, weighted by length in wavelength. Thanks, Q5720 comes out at 21.3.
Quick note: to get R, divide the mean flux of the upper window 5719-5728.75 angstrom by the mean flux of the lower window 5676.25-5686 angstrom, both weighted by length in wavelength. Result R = 1.04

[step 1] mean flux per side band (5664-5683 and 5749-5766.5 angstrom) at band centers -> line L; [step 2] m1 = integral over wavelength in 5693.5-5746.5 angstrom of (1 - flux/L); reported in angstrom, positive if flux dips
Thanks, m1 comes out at 1.5 angstrom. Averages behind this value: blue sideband 22.1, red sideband 22.4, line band 21.7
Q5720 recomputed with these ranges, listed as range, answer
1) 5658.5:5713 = 21.7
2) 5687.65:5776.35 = 21.9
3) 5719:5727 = 21.9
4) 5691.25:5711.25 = 21.7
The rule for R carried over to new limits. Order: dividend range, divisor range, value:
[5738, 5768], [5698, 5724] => 1.06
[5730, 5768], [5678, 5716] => 1.03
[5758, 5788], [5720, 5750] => 0.98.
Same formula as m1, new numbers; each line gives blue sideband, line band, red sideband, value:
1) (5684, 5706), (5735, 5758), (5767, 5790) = -0.9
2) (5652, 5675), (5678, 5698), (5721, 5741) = -0.8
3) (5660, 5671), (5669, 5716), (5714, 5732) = -1.1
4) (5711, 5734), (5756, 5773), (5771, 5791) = -0.8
